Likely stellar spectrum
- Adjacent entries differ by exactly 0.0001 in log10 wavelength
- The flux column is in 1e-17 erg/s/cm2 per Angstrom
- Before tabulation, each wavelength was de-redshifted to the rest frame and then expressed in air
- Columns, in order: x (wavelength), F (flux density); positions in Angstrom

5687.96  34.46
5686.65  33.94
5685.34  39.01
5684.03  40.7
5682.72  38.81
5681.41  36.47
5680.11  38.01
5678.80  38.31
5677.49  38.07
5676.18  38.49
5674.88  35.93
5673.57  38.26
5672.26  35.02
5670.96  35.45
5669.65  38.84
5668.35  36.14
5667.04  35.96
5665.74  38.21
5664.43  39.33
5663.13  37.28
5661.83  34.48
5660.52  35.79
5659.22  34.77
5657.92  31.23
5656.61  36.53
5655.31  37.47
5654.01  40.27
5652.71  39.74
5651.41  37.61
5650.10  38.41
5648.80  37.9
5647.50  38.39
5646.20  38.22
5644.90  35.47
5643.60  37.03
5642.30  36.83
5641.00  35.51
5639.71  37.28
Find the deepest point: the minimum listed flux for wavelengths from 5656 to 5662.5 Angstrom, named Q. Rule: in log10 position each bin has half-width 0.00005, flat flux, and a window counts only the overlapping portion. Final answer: 31.23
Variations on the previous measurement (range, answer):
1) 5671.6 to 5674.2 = 35.02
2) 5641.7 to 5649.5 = 35.47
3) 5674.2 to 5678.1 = 35.93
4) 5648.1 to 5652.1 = 37.61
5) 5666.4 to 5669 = 35.96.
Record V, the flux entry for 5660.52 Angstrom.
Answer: 35.79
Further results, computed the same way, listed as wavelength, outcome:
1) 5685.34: 39.01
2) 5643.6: 37.03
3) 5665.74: 38.21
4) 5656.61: 36.53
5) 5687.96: 34.46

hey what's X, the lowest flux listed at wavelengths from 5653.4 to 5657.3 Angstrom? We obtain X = 36.53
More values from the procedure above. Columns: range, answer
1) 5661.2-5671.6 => 34.48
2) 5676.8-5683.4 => 36.47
